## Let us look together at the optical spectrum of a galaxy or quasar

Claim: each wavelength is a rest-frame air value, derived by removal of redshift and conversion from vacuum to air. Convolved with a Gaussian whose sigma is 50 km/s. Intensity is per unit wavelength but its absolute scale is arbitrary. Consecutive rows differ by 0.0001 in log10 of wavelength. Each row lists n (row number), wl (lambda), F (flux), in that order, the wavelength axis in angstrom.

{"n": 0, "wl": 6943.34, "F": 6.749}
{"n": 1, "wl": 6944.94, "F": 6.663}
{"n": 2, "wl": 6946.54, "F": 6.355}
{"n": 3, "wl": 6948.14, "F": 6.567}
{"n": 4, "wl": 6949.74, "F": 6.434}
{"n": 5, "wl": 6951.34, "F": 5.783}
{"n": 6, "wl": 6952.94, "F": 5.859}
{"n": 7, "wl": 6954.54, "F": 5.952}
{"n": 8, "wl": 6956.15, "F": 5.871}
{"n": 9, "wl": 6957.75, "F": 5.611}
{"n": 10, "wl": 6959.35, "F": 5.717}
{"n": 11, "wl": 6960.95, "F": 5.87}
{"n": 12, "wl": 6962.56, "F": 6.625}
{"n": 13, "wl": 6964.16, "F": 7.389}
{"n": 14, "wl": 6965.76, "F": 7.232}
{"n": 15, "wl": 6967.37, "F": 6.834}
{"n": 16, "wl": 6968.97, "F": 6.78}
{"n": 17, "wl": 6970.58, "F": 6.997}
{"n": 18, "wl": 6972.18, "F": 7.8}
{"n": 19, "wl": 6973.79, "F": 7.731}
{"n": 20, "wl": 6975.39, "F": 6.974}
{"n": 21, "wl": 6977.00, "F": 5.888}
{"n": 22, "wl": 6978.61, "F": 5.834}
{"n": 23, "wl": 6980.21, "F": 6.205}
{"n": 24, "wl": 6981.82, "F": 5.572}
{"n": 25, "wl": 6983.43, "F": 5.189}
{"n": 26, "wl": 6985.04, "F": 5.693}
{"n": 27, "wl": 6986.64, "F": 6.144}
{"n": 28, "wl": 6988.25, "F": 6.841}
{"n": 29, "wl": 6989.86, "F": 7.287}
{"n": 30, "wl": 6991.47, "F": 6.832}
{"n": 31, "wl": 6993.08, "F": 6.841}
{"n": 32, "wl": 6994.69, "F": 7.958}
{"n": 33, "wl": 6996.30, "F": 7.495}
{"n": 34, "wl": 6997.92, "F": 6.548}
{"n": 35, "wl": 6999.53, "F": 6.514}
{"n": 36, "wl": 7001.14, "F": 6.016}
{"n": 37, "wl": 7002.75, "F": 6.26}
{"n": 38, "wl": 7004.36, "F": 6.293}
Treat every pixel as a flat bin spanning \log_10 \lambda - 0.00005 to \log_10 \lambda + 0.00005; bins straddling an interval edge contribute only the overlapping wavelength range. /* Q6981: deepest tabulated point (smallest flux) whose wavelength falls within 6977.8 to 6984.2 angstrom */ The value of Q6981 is 5.189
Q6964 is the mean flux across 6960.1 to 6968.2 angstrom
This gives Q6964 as 6.78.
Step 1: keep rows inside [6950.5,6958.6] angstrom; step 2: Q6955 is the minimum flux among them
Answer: 5.611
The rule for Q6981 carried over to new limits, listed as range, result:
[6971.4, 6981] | 5.834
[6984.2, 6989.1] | 5.693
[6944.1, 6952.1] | 5.783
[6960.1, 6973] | 5.87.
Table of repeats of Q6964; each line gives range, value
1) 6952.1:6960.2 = 5.8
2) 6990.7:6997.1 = 7.29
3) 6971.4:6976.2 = 7.5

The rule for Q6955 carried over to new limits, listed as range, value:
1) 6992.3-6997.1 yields 6.841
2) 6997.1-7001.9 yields 6.016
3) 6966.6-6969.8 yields 6.78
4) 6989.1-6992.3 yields 6.832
